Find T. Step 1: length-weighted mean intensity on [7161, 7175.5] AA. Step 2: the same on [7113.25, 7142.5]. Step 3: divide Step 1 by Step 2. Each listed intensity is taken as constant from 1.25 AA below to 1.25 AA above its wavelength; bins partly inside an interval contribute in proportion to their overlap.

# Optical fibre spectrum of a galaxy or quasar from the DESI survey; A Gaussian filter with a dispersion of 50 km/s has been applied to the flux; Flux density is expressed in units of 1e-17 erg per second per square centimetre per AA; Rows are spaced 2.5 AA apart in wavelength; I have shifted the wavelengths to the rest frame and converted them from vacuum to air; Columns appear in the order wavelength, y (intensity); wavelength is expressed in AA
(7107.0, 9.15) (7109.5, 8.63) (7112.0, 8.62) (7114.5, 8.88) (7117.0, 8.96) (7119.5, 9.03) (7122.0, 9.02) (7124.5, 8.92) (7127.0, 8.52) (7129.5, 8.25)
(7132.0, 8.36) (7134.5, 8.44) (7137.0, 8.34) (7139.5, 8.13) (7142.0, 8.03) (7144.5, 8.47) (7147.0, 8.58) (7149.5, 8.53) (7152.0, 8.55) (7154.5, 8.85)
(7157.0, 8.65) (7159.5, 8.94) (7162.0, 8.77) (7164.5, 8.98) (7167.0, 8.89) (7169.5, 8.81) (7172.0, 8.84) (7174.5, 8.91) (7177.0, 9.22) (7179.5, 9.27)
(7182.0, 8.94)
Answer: 1.03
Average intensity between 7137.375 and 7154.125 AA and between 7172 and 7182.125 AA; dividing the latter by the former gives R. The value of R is 1.1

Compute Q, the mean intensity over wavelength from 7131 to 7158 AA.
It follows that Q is 8.45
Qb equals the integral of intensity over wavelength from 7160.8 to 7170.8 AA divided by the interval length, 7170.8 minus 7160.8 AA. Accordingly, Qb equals 8.86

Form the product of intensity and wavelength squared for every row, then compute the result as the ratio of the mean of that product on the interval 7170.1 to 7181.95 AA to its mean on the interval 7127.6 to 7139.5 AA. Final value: 1.1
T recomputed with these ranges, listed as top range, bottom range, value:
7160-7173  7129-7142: 1.07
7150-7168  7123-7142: 1.05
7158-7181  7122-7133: 1.04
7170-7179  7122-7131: 1.04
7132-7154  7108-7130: 0.96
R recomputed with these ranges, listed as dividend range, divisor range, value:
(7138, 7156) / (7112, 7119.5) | 0.95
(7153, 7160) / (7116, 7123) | 0.98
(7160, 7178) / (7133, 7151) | 1.07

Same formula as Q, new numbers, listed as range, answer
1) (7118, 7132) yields 8.72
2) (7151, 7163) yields 8.76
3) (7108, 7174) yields 8.66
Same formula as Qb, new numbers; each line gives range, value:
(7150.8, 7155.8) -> 8.7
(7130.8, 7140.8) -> 8.32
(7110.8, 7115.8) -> 8.75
